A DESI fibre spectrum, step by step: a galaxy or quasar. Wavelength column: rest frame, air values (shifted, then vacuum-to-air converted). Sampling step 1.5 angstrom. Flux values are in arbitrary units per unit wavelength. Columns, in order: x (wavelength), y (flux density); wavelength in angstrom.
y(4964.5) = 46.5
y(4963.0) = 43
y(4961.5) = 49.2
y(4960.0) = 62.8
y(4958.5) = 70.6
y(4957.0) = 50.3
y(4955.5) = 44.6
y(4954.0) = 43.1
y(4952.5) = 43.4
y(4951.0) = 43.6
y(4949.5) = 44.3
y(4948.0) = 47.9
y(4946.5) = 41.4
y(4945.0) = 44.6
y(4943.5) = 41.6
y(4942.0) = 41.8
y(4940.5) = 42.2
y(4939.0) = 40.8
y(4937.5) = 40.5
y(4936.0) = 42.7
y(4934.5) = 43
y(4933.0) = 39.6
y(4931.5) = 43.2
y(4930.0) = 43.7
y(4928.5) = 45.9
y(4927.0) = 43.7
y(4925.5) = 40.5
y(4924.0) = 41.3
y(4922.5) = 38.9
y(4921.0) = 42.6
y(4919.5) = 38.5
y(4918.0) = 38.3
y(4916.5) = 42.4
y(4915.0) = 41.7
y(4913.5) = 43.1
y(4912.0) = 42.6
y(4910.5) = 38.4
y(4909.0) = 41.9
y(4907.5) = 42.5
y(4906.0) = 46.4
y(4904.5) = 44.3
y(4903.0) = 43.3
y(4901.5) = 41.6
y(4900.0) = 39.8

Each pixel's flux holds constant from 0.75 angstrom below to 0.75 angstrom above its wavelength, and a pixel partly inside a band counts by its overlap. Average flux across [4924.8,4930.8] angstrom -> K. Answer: 43.5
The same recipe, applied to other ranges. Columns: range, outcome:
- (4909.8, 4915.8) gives 41.5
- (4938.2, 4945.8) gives 42.2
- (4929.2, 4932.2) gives 43.5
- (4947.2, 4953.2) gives 44.8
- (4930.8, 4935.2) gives 41.9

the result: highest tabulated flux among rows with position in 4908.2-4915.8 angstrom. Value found 43.1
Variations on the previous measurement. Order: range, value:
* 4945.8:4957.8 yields 50.3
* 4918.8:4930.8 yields 45.9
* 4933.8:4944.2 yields 43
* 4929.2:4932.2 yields 43.7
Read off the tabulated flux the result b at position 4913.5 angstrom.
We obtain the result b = 43.1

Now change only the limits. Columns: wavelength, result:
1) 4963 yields 43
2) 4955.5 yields 44.6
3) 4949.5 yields 44.3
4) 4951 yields 43.6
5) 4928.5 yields 45.9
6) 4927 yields 43.7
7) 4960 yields 62.8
